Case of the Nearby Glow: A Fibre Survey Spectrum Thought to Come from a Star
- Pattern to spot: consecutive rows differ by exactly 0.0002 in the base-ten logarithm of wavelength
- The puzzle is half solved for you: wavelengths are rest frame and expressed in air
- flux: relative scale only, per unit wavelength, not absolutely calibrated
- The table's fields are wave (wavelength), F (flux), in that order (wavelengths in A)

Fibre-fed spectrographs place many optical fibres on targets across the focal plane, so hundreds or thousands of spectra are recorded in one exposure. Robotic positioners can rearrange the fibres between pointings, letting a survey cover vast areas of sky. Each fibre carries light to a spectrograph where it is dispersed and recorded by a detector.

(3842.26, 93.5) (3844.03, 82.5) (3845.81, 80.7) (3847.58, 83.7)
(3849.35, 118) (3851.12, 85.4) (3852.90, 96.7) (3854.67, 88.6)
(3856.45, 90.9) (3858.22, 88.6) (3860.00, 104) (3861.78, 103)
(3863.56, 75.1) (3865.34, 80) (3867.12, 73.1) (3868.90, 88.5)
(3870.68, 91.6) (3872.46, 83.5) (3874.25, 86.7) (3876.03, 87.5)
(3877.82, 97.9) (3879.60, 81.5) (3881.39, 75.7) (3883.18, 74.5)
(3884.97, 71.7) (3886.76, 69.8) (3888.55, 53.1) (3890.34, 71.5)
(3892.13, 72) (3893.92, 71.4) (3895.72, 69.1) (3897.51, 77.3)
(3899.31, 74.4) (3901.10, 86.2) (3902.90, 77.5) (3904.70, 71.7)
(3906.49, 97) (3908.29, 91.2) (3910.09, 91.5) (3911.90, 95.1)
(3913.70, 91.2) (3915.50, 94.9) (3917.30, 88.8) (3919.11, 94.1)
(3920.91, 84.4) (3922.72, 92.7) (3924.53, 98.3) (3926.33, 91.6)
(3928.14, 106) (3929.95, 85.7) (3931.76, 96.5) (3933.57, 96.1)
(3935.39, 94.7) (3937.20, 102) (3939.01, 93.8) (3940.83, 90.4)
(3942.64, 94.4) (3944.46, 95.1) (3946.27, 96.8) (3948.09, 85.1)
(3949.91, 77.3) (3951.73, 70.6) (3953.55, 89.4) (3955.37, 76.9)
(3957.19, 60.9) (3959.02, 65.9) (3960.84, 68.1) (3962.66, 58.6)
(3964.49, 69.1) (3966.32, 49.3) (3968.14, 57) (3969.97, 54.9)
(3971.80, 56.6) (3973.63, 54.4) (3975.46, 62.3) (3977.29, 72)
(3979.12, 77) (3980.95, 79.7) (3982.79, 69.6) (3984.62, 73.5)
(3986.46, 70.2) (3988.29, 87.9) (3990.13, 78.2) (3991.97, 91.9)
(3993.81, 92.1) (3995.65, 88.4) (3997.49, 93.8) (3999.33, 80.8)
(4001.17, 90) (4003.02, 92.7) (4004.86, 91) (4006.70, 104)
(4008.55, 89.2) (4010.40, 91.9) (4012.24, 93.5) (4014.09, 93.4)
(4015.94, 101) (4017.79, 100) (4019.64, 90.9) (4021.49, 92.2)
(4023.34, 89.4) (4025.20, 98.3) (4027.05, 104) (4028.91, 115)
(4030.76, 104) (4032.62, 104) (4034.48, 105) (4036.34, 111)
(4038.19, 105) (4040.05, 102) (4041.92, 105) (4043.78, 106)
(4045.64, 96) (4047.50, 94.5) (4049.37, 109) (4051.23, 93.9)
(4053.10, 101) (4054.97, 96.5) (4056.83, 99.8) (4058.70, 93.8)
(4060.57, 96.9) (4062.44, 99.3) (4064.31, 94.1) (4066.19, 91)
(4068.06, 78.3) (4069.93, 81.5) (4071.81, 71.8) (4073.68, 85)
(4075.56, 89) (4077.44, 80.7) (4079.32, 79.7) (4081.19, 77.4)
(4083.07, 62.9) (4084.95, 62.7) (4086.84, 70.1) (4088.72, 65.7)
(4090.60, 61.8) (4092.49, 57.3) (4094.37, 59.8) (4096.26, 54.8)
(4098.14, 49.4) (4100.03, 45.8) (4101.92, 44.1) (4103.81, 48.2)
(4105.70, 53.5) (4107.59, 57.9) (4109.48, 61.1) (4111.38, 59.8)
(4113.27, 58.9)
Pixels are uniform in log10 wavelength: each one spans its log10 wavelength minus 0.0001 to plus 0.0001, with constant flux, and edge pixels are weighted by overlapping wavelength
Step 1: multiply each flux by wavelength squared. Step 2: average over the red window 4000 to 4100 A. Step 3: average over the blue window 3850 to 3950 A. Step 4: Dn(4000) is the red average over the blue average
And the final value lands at 1.1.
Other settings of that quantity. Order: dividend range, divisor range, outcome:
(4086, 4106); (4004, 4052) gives 0.58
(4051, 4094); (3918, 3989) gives 1.09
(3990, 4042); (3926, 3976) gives 1.27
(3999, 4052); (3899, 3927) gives 1.17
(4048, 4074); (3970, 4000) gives 1.26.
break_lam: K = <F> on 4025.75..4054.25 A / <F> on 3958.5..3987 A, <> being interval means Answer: 1.60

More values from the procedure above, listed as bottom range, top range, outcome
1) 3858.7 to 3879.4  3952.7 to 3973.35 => 0.73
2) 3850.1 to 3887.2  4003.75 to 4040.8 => 1.16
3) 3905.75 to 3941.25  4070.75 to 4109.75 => 0.68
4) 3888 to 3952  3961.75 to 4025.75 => 0.93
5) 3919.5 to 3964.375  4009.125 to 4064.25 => 1.16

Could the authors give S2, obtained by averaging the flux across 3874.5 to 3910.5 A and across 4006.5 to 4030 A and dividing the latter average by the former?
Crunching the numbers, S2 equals 1.24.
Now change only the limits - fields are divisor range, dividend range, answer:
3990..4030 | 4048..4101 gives 0.84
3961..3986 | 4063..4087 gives 1.23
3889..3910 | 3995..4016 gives 1.18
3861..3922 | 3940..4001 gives 0.92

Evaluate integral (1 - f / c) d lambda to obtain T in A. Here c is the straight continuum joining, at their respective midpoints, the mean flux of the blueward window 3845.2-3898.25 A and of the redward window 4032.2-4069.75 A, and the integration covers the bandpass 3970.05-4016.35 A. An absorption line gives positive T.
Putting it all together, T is 5.65 A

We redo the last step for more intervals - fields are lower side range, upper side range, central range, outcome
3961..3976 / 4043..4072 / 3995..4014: -4.9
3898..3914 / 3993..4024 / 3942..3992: 9.6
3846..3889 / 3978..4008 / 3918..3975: 3.1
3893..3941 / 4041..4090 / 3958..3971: 4.1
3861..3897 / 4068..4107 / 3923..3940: -4.6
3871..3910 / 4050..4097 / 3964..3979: 3.6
